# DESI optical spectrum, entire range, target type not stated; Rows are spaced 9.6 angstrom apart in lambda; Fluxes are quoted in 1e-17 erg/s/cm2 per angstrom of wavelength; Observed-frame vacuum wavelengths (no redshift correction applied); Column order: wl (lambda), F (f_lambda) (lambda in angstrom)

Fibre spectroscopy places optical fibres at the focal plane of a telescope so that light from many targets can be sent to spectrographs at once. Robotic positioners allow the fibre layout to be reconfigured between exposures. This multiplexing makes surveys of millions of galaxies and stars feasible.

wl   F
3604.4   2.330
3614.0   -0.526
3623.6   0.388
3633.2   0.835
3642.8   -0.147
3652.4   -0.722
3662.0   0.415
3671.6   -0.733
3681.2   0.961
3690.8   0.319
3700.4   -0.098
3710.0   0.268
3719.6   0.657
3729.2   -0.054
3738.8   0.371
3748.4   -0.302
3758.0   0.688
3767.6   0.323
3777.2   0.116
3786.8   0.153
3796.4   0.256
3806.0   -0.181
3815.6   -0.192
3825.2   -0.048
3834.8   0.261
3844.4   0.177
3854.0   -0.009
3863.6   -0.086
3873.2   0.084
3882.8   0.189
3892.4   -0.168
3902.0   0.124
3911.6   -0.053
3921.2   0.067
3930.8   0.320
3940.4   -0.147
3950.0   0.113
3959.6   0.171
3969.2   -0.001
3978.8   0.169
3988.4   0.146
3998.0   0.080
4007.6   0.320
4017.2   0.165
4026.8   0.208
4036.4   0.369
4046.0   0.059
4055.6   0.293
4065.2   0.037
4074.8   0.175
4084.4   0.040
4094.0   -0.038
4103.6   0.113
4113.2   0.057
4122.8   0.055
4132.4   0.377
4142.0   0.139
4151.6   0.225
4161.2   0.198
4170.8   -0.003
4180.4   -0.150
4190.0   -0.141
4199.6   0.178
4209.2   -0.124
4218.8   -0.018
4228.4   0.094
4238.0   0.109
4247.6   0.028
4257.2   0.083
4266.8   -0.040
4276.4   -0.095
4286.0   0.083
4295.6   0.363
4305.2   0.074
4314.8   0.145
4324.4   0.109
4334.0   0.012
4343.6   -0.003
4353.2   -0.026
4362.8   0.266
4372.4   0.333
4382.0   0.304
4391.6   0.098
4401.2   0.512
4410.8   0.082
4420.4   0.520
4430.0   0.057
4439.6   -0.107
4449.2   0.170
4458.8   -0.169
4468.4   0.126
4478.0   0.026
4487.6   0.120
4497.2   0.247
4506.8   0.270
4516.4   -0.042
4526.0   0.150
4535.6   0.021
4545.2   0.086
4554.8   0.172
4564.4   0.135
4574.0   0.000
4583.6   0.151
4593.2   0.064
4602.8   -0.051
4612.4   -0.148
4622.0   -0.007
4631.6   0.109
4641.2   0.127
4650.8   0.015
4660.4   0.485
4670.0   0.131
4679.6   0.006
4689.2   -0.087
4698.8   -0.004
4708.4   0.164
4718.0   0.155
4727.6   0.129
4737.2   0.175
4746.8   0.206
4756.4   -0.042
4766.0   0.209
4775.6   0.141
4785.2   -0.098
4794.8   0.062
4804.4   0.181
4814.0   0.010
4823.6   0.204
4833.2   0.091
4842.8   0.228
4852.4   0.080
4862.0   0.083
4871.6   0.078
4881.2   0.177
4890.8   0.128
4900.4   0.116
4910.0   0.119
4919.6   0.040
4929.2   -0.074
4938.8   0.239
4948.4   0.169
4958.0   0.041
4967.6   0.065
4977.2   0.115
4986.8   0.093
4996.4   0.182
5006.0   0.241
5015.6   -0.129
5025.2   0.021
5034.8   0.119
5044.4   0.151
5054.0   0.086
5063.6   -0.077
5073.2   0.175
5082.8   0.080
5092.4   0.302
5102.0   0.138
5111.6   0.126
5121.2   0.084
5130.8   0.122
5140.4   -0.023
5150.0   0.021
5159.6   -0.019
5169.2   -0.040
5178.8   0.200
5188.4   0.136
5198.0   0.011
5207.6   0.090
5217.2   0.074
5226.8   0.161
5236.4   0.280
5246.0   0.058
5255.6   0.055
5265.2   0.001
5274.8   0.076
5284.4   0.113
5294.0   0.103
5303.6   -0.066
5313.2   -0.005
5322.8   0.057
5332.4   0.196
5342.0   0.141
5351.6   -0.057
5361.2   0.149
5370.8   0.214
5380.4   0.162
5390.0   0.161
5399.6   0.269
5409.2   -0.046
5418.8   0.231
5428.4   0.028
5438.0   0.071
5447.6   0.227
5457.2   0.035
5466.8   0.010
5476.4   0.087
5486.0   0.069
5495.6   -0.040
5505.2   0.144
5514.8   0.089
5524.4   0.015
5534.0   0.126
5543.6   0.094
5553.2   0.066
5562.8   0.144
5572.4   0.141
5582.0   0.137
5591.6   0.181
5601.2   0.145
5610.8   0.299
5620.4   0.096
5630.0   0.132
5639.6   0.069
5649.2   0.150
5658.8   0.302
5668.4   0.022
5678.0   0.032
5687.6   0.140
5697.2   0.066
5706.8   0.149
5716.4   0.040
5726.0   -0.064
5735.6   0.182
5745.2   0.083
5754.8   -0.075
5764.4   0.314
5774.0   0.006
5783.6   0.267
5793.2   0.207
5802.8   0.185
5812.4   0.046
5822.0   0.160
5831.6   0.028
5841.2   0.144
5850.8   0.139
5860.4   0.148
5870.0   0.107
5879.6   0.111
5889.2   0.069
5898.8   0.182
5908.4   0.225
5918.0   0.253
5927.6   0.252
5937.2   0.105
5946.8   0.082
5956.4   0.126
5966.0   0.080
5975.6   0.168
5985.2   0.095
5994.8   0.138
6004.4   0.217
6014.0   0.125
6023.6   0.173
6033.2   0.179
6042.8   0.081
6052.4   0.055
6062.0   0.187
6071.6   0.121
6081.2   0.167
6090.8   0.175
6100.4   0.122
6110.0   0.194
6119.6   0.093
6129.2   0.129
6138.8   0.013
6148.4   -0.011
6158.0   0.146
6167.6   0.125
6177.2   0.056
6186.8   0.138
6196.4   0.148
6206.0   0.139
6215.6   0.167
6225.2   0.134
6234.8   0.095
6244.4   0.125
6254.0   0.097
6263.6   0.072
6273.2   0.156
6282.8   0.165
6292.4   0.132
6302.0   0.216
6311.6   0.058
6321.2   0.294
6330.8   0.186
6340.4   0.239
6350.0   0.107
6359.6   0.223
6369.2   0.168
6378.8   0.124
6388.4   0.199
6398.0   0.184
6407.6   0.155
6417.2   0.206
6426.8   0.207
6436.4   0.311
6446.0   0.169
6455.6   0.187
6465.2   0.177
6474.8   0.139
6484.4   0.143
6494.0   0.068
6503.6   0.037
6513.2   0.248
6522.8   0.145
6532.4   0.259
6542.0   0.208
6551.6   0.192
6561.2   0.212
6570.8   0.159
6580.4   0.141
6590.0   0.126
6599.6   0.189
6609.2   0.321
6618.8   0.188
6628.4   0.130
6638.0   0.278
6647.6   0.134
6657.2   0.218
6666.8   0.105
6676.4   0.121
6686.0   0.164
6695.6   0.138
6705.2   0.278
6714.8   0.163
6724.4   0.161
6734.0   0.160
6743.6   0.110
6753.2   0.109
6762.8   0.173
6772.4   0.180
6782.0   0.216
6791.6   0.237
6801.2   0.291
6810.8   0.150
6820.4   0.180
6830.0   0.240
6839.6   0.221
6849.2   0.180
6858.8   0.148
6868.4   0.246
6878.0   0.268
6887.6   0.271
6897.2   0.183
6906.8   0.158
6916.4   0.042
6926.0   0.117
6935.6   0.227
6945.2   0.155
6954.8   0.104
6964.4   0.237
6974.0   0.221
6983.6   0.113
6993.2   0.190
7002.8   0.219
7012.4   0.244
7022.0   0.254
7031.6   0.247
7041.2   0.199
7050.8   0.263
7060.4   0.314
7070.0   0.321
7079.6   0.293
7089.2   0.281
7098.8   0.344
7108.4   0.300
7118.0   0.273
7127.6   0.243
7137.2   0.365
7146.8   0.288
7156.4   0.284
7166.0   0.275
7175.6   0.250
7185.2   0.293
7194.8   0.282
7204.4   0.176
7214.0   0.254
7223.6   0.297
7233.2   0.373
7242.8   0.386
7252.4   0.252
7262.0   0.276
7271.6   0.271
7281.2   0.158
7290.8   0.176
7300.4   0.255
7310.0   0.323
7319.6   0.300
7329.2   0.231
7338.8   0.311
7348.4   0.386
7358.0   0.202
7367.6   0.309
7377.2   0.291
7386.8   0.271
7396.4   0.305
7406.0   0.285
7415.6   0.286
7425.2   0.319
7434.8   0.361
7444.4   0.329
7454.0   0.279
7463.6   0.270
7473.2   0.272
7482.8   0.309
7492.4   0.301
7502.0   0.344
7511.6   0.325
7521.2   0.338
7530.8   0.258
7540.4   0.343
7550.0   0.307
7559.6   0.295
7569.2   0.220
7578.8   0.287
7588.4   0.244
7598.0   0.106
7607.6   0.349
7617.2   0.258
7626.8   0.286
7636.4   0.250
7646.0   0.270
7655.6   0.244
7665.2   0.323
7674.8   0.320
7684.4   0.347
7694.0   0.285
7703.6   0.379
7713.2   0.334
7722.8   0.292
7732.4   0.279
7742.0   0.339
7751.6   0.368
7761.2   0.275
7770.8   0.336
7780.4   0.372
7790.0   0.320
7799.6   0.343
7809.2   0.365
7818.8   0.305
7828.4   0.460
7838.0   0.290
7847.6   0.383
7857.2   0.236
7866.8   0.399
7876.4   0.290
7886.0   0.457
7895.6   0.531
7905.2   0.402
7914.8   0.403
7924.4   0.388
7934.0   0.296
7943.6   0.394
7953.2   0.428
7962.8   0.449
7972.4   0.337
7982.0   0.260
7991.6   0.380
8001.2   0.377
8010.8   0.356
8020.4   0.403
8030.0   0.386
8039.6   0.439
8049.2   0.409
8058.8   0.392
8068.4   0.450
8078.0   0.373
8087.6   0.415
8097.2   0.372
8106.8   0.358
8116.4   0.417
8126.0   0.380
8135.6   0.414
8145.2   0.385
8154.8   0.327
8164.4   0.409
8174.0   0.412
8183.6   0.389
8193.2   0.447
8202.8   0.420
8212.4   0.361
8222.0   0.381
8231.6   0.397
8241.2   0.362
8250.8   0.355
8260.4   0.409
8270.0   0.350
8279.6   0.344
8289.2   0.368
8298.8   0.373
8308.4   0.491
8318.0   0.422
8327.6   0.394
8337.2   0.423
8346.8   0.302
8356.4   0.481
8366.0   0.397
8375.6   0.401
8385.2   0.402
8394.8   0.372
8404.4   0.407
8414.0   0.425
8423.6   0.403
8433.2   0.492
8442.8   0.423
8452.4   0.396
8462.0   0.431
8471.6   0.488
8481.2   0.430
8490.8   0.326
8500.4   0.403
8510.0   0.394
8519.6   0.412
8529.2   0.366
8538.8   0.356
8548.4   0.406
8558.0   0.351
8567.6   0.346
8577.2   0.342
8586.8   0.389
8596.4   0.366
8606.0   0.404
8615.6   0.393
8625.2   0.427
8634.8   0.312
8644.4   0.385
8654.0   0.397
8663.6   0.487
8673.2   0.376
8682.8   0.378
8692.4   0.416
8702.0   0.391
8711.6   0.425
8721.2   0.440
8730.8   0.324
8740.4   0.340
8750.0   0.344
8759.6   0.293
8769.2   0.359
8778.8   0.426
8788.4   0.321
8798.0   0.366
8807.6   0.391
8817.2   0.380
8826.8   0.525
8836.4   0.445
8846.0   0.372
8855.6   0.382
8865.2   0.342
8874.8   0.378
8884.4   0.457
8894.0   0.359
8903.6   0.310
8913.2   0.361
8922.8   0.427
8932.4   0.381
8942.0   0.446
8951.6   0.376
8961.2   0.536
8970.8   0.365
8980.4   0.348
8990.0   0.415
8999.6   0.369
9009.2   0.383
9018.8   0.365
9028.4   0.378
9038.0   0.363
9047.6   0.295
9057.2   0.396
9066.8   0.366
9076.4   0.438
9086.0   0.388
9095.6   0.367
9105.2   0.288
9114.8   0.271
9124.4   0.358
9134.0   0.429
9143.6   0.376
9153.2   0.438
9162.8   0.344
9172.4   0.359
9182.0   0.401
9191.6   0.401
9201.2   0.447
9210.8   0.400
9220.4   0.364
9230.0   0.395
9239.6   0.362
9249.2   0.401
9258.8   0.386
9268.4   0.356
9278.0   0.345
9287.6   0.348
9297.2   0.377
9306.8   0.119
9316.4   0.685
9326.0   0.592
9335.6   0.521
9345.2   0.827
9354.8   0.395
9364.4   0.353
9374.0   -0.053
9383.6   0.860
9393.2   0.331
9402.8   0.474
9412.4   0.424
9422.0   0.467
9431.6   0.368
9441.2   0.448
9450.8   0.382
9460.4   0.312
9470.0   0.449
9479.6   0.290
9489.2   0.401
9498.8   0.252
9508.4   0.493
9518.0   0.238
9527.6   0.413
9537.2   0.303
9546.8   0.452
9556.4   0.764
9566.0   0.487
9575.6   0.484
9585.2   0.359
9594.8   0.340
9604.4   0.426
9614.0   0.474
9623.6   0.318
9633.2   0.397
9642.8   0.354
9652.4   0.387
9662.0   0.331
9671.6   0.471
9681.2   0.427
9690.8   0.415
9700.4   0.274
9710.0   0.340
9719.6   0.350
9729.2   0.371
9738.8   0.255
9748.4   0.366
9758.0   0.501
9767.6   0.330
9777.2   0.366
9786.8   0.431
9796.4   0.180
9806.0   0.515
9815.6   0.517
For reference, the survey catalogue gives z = 0.759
